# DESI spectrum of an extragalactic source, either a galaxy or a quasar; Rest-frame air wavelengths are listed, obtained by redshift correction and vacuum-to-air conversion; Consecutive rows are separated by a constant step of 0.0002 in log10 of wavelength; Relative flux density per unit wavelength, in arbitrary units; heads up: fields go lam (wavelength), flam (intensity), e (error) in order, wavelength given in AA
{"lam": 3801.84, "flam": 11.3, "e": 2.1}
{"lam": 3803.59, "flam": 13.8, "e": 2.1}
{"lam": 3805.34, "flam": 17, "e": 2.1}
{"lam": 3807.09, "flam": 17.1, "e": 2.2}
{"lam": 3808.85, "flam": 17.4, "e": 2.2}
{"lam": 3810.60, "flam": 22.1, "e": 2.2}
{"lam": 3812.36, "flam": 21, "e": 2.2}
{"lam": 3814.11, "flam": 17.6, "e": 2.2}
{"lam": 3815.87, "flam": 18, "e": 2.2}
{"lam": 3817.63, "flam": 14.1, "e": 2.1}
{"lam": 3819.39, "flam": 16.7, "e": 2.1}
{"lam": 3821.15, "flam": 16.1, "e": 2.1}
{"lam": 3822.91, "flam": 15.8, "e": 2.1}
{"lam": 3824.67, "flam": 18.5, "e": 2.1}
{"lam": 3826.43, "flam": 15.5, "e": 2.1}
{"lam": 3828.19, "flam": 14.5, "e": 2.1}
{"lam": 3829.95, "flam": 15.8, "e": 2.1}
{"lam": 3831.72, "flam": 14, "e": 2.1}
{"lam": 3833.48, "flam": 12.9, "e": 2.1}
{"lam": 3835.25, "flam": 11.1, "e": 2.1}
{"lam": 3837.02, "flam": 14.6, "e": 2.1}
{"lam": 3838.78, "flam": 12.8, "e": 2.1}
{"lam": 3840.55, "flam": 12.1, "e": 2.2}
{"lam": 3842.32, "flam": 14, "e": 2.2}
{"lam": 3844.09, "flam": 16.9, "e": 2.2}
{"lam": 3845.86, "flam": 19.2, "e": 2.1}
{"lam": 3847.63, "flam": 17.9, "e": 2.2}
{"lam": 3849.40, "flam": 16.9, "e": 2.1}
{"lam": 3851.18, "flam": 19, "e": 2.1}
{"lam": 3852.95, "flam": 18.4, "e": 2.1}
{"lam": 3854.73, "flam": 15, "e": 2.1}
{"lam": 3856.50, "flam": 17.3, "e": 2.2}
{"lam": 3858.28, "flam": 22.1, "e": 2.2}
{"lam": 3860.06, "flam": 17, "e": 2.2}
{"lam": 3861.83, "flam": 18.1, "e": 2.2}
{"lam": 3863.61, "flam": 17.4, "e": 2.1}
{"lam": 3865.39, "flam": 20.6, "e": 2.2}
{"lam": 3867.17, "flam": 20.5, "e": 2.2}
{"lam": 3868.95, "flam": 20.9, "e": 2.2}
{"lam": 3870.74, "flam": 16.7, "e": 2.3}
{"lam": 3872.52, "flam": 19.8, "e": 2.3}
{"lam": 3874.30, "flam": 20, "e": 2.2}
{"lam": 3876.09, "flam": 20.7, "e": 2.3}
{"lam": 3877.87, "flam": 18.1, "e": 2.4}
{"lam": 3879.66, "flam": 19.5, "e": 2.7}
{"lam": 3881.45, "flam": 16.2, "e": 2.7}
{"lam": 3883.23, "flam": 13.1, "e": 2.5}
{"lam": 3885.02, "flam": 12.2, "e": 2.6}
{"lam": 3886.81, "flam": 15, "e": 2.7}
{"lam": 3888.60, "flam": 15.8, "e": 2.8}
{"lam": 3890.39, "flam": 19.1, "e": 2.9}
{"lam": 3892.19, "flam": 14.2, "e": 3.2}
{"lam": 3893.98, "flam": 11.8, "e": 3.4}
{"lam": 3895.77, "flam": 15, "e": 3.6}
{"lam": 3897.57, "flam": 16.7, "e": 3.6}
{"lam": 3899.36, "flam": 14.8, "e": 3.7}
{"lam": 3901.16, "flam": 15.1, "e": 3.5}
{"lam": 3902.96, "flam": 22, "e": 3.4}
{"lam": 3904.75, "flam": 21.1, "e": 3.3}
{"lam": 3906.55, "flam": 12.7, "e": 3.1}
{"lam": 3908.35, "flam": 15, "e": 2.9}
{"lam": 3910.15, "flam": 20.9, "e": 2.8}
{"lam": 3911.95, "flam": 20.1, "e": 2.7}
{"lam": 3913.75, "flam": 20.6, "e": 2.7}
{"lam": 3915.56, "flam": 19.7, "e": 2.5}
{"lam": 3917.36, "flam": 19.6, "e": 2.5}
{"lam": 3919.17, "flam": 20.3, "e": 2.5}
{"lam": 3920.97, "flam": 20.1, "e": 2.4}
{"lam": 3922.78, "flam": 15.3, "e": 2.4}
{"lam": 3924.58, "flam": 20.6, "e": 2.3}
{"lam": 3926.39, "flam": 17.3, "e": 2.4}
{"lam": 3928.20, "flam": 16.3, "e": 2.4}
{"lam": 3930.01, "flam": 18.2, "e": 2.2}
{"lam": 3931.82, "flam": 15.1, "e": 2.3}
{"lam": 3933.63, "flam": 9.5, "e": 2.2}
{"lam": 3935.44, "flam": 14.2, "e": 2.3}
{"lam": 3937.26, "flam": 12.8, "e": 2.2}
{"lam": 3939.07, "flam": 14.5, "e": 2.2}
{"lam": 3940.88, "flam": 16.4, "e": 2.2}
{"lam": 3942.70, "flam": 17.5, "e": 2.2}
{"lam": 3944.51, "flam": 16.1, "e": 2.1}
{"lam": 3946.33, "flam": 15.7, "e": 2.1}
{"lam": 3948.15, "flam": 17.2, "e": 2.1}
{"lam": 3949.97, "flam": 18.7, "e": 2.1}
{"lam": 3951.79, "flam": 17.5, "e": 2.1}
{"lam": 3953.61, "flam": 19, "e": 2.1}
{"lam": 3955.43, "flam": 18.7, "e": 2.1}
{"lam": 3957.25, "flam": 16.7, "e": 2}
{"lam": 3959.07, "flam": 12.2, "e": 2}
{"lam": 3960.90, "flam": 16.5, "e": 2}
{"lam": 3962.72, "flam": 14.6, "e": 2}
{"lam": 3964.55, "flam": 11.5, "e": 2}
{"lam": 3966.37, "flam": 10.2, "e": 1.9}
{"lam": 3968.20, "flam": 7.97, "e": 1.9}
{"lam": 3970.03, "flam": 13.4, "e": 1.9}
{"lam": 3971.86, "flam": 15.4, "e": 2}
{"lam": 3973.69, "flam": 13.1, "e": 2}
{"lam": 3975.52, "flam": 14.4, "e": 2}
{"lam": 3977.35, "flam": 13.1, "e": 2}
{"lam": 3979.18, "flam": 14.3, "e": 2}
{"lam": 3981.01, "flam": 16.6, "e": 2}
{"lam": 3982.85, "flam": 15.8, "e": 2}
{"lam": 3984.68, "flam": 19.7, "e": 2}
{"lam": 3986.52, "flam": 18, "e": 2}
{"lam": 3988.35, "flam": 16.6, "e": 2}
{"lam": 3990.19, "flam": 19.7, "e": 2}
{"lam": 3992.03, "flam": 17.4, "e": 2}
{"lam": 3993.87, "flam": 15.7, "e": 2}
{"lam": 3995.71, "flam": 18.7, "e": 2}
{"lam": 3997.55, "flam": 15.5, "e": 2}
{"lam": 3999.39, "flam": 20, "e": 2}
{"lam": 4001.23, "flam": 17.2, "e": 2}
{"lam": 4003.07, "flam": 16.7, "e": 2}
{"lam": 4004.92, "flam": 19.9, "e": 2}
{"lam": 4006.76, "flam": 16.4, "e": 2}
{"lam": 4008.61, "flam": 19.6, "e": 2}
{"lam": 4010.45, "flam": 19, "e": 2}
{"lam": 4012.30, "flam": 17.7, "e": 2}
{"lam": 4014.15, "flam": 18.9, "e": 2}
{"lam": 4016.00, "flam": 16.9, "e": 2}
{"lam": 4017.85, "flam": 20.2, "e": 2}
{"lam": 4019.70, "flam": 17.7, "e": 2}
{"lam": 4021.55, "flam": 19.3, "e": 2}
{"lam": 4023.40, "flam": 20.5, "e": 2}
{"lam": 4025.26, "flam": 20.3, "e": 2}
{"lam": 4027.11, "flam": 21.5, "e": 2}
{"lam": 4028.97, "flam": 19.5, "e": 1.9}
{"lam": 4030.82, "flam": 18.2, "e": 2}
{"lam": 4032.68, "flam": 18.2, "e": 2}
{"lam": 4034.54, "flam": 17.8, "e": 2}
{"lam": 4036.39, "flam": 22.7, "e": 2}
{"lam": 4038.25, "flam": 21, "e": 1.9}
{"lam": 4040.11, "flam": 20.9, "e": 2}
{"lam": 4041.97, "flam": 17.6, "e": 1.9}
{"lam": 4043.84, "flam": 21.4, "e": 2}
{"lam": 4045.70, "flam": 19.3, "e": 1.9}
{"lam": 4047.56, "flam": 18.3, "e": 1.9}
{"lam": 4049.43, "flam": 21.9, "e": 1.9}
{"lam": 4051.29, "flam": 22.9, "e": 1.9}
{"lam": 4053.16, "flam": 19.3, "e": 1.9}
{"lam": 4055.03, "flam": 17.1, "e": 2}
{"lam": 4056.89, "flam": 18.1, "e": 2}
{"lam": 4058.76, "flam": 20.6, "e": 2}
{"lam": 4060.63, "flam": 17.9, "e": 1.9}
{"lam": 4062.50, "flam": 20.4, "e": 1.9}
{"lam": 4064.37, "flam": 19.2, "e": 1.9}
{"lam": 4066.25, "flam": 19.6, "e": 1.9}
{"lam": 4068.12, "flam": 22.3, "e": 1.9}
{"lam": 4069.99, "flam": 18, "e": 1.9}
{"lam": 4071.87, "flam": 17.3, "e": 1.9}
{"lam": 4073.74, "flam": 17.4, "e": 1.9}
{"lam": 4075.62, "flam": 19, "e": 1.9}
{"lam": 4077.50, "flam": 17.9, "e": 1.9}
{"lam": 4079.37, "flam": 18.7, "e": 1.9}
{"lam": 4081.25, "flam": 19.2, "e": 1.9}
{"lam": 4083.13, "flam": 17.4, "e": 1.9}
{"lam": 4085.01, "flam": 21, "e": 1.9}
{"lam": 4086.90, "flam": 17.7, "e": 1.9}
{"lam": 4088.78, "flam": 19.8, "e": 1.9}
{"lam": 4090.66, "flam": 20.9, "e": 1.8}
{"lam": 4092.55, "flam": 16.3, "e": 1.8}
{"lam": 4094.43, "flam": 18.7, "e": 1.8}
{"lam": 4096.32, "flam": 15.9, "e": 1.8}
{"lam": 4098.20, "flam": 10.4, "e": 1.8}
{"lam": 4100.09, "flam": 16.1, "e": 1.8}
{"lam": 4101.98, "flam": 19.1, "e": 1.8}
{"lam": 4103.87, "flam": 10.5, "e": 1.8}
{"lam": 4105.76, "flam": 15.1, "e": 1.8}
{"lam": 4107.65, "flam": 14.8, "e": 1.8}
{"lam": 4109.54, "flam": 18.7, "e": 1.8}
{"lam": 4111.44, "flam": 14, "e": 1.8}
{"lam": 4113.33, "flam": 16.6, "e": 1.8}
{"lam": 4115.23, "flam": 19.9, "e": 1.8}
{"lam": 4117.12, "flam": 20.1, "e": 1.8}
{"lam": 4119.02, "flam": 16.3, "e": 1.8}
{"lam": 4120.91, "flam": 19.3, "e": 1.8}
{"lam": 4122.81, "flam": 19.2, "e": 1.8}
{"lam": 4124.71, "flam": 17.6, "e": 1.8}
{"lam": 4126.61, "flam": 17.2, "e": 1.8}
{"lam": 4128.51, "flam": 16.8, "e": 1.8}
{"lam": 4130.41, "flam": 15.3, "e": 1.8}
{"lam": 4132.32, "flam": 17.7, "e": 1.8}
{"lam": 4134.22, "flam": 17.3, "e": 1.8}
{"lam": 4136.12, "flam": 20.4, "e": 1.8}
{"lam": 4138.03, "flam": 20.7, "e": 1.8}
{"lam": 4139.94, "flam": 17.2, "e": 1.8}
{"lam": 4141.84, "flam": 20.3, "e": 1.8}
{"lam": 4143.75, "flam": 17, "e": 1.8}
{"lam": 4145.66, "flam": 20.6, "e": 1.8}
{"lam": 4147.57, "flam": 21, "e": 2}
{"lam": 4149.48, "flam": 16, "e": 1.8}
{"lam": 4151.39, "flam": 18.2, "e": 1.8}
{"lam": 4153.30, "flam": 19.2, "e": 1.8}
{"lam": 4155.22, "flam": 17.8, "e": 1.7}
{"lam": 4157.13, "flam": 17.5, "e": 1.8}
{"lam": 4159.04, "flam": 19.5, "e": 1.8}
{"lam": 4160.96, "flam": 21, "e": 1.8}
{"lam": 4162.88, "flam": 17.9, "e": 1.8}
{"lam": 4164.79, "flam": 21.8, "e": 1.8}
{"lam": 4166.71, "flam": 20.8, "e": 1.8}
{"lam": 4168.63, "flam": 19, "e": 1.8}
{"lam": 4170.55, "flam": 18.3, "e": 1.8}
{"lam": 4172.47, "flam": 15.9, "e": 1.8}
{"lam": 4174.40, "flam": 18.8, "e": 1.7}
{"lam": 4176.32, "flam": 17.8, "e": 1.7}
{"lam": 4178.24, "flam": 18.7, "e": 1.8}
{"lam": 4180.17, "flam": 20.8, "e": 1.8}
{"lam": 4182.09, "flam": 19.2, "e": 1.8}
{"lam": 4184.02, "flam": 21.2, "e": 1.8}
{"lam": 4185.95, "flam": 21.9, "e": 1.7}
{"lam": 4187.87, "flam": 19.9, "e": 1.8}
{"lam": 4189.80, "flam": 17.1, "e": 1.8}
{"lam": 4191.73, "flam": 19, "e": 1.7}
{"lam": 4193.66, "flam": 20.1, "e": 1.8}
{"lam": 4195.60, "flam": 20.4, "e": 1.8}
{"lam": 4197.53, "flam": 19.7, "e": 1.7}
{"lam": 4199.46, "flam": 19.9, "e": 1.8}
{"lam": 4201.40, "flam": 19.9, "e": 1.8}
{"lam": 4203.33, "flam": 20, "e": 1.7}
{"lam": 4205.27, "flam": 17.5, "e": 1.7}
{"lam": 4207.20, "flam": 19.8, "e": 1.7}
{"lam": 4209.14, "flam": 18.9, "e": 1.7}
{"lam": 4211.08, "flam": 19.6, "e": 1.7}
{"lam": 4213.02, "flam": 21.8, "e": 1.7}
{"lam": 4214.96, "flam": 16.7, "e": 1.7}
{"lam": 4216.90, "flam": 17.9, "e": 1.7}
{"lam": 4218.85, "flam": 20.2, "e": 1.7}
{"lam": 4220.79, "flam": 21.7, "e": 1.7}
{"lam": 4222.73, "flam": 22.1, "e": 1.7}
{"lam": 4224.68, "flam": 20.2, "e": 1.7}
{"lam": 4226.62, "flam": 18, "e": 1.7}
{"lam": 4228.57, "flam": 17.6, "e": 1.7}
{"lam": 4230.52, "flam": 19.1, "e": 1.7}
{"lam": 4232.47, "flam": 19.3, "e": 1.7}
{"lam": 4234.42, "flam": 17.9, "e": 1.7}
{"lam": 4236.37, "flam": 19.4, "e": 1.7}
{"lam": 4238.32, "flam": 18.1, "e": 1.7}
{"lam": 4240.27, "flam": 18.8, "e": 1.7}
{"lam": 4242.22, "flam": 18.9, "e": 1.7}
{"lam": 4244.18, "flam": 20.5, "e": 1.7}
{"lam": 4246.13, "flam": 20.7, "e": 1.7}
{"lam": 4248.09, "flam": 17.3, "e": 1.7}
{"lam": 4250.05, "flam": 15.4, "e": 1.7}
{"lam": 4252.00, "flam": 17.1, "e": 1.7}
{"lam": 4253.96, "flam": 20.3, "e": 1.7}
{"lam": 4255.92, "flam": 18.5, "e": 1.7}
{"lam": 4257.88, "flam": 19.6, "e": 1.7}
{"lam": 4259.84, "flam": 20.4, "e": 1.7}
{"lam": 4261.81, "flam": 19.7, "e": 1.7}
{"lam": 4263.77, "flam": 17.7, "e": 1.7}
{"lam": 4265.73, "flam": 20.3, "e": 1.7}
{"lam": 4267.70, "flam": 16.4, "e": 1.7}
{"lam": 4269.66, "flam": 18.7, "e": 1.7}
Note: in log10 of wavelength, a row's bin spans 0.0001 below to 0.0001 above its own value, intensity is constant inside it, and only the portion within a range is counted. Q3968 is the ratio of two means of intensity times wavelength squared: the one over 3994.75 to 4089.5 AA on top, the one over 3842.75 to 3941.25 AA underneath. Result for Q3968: 1.19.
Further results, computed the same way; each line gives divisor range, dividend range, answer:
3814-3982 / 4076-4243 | 1.29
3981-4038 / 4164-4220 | 1.14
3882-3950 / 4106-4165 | 1.23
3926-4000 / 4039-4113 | 1.23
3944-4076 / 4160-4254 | 1.19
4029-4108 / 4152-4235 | 1.11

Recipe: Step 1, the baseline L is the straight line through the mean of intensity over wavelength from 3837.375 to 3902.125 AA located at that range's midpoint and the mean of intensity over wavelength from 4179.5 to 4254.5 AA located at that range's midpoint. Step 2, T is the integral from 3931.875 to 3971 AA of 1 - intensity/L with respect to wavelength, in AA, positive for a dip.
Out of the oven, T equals 6.0 AA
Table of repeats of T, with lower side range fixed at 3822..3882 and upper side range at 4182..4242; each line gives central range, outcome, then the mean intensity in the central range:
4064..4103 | 0.9 AA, 18.2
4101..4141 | 3.2 AA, 17.3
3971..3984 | 2.3 AA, 14.8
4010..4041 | -2.1 AA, 19.4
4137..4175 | 0.3 AA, 18.9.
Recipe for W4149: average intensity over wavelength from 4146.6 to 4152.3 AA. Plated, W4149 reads 18.4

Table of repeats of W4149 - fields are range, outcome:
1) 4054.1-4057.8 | 17.6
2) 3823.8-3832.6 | 15.7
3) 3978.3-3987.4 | 16.9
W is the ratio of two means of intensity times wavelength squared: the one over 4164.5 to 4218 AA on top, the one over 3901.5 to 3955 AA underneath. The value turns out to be 1.27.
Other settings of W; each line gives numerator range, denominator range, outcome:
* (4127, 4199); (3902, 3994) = 1.29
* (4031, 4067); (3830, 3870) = 1.30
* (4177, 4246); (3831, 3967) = 1.36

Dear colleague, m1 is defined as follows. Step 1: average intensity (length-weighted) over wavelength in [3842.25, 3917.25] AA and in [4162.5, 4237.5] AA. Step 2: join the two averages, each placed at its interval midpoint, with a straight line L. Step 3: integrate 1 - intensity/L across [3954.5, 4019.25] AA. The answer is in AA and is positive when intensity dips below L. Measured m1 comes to 7.0 AA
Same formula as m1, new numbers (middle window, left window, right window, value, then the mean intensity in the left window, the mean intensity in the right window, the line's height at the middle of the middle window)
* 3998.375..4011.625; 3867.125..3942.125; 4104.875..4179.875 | -0.6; 17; 18.3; 17.6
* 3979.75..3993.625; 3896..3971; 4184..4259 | -0.5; 16.4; 19.3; 16.9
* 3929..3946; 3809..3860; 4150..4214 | 2.3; 16.4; 19.3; 17.3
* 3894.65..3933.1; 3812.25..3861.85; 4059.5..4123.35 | -2.6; 16.2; 17.8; 16.7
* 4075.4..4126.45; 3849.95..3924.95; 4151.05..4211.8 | 4.0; 17.8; 19.3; 18.9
